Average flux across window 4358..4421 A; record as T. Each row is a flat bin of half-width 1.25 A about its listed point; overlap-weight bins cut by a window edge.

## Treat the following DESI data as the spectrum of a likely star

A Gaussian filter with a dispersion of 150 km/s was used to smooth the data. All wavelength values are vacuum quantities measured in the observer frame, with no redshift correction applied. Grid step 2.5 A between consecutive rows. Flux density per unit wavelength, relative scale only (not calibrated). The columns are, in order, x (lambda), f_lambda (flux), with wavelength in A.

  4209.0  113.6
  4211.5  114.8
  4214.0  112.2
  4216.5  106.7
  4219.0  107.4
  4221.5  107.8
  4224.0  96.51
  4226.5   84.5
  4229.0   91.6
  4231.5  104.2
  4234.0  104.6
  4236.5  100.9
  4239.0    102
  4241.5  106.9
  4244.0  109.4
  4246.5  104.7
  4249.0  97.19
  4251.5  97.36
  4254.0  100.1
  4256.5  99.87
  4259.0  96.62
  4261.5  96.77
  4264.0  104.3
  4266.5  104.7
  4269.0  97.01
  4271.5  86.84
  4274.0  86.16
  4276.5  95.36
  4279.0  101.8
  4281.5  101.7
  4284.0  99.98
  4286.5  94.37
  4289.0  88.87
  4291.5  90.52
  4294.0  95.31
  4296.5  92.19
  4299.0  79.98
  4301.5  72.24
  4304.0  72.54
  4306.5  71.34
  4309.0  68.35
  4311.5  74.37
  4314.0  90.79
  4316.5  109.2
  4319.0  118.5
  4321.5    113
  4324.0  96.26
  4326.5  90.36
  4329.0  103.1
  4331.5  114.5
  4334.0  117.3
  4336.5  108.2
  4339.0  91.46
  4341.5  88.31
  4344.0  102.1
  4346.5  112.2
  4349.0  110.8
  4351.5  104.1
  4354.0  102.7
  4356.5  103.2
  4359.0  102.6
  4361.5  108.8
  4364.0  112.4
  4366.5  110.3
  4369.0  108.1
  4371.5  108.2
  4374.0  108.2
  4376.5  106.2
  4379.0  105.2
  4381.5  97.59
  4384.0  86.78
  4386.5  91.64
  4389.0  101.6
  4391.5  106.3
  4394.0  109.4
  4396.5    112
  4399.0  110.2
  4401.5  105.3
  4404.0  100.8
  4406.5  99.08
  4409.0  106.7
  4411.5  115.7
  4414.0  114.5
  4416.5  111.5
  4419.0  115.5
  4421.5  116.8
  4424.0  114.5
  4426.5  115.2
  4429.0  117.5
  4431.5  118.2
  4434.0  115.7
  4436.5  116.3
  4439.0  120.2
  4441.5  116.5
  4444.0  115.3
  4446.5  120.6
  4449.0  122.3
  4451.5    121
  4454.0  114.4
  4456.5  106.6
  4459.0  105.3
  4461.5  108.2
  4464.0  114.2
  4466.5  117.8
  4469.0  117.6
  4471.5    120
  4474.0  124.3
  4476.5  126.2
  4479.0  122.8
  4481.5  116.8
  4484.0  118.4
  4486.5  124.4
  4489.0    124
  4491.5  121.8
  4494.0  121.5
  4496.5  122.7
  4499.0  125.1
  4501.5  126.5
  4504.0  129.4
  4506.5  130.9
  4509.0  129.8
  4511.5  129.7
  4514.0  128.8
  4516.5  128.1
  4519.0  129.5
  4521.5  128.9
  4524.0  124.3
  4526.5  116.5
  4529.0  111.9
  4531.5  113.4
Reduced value 106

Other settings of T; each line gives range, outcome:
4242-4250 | 104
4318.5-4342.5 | 104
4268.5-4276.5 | 90.2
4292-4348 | 94.6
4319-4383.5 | 105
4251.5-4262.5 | 98.3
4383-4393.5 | 97.7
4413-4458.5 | 116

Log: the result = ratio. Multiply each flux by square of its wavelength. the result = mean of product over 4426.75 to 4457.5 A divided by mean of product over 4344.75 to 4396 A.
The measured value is 1.15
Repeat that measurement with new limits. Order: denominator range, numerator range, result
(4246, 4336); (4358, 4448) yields 1.21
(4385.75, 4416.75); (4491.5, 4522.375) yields 1.25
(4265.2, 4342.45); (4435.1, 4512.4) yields 1.38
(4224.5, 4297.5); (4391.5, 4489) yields 1.28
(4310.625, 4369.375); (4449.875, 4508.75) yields 1.23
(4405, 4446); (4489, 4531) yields 1.14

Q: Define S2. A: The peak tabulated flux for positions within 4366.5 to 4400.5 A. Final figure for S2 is 112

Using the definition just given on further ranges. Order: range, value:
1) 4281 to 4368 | 118.5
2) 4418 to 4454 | 122.3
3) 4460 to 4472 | 120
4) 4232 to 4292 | 109.4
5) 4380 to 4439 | 120.2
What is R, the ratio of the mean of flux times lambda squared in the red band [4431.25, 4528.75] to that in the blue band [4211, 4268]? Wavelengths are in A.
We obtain 1.32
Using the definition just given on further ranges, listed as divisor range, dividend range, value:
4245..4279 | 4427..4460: 1.29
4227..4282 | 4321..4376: 1.11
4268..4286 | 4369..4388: 1.11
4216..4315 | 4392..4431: 1.26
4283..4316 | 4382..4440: 1.37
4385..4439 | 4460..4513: 1.15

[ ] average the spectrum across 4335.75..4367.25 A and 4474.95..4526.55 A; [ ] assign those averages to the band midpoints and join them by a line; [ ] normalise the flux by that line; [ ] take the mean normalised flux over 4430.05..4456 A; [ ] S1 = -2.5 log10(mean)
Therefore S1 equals -0.01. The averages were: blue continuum 104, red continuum 125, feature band 118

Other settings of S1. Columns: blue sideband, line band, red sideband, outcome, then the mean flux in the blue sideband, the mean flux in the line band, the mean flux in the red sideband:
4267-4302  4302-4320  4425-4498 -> 0.13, 92.3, 85.4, 118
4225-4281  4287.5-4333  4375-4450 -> 0.13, 98.8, 91.4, 110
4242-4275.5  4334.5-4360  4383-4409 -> -0.02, 98.7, 103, 103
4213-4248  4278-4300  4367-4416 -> 0.11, 103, 93.9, 105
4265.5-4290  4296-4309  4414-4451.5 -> 0.29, 95.7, 75.9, 117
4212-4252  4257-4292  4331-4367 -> 0.08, 102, 96.3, 106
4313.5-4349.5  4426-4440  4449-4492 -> -0.03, 105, 117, 118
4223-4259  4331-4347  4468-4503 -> 0.05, 99.9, 104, 122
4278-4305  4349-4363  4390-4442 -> -0.04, 90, 105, 112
